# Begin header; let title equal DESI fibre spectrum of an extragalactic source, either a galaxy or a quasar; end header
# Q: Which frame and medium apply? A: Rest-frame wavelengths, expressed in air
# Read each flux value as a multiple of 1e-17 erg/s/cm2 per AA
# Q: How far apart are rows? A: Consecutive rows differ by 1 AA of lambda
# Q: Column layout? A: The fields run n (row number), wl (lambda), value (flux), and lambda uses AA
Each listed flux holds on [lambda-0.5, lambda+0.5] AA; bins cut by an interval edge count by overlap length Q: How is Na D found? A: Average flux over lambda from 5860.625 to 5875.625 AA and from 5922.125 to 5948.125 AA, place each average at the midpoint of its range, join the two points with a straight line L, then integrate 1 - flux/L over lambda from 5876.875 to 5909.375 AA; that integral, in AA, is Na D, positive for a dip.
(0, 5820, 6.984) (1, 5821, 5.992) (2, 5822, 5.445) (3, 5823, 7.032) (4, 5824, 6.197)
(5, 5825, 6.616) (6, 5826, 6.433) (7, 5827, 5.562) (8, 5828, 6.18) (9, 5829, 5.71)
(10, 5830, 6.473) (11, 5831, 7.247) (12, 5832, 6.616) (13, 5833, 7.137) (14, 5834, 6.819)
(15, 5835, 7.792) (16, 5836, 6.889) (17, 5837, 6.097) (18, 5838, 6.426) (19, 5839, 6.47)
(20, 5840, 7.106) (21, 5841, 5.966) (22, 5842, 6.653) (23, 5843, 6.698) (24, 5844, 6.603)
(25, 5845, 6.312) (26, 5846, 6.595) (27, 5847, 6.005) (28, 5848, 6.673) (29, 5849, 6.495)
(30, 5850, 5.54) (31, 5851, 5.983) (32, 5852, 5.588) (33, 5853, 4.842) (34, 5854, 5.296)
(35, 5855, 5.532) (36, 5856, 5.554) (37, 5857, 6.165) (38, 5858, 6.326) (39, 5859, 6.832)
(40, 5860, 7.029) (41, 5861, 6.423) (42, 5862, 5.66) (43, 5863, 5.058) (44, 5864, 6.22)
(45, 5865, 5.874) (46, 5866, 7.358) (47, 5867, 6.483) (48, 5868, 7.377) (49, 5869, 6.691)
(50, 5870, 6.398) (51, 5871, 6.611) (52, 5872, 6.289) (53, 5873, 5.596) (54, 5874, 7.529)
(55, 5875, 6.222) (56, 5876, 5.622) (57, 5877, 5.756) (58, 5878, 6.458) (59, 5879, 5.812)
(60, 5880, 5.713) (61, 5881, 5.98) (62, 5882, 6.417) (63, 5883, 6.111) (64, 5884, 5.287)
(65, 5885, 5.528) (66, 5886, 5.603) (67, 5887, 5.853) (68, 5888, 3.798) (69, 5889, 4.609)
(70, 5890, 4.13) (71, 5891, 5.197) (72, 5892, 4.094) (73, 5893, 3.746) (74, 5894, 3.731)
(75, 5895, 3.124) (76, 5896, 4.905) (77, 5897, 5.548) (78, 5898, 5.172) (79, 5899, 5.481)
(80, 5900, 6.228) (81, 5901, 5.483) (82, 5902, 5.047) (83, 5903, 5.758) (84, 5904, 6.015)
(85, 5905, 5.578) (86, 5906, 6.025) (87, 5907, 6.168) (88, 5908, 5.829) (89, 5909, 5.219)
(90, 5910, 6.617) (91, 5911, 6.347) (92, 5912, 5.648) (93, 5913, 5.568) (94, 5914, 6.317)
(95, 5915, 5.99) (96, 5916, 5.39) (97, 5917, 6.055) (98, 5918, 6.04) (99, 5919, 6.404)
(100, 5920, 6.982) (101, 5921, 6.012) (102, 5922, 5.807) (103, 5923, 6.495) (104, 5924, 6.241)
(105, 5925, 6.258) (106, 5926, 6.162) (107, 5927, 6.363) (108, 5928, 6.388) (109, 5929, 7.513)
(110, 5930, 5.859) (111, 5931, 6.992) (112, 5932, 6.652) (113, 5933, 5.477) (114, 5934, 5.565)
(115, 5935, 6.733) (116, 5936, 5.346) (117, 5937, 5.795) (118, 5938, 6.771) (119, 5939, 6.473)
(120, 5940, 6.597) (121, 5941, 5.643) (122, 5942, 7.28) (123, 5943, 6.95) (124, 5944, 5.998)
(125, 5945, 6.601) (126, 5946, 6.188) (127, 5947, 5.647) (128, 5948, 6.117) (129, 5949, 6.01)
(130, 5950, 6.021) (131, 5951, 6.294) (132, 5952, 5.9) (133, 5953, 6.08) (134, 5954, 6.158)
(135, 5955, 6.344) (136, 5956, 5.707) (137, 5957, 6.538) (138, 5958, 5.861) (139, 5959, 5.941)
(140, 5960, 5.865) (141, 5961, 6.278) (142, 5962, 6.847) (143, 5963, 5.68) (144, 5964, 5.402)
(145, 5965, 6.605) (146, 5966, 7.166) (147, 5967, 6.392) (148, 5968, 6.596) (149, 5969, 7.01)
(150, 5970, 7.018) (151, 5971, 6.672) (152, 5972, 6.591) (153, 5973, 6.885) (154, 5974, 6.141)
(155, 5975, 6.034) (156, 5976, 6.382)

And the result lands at 5.3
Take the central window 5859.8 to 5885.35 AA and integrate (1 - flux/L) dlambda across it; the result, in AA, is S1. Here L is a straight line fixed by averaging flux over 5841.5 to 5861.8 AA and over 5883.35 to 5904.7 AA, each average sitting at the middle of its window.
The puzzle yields -2.9 AA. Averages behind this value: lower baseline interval 6.15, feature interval 6.21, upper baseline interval 4.98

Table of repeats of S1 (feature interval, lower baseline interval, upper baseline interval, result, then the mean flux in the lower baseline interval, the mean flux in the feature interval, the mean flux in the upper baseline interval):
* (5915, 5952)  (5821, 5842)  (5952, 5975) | 0.7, 6.5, 6.24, 6.34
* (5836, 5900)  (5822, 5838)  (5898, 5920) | 3.9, 6.55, 5.86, 5.88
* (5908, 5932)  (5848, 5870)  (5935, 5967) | -0.1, 6.13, 6.2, 6.21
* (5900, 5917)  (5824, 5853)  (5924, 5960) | 1.2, 6.42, 5.83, 6.23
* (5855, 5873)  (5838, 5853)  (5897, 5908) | -0.7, 6.29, 6.33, 5.69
